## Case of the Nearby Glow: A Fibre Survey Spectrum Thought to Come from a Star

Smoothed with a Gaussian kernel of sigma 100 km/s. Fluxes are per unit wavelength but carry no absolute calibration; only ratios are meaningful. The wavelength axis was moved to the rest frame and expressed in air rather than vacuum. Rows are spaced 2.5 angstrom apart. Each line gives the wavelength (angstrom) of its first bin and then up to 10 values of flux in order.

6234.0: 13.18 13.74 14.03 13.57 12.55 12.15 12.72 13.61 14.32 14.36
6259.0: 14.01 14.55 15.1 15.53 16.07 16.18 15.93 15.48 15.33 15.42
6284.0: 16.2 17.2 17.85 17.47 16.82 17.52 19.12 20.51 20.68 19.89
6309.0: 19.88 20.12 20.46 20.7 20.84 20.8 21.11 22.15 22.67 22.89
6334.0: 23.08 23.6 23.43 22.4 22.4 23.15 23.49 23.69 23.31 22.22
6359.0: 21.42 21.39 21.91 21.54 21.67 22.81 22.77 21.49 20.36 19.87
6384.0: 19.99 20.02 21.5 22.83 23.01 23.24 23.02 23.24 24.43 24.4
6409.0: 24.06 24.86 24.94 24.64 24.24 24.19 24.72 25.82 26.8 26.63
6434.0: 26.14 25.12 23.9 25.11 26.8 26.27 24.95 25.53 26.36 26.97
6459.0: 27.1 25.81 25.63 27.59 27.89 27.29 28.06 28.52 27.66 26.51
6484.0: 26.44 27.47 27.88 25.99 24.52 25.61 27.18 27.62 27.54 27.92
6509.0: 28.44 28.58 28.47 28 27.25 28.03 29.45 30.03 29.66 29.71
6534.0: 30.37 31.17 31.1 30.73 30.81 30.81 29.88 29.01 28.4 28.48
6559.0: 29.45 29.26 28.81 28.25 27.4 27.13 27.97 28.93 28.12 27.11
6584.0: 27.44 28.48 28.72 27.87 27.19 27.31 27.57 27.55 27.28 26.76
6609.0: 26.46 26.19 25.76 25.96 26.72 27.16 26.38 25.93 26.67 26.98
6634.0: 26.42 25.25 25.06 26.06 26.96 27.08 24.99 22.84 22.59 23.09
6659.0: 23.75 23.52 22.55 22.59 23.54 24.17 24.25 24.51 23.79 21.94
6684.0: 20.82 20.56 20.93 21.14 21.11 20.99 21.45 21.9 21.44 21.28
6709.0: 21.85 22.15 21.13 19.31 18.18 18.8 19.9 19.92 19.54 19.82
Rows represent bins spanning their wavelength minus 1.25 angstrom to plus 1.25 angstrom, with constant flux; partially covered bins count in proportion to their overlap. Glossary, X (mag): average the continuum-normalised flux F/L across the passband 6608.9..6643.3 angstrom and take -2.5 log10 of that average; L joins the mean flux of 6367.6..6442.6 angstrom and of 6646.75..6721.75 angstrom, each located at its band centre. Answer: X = -0.17 mag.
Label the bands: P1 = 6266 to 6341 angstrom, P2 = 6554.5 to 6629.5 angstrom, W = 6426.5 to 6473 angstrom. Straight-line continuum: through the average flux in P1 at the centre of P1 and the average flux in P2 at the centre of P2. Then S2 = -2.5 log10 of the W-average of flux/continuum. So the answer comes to -0.12 mag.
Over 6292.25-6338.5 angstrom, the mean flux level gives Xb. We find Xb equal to 20.7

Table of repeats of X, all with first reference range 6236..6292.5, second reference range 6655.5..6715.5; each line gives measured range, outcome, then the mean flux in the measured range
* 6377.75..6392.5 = -0.213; 20.7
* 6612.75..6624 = -0.244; 26.4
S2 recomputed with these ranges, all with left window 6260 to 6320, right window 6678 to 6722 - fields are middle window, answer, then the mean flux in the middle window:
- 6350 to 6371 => -0.212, 22.2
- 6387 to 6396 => -0.203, 22.3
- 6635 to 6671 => -0.175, 24.3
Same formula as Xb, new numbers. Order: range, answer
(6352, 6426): 22.7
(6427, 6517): 26.8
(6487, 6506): 26.7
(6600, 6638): 26.5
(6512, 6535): 29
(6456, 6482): 27.2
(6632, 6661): 24.9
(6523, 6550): 30.4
